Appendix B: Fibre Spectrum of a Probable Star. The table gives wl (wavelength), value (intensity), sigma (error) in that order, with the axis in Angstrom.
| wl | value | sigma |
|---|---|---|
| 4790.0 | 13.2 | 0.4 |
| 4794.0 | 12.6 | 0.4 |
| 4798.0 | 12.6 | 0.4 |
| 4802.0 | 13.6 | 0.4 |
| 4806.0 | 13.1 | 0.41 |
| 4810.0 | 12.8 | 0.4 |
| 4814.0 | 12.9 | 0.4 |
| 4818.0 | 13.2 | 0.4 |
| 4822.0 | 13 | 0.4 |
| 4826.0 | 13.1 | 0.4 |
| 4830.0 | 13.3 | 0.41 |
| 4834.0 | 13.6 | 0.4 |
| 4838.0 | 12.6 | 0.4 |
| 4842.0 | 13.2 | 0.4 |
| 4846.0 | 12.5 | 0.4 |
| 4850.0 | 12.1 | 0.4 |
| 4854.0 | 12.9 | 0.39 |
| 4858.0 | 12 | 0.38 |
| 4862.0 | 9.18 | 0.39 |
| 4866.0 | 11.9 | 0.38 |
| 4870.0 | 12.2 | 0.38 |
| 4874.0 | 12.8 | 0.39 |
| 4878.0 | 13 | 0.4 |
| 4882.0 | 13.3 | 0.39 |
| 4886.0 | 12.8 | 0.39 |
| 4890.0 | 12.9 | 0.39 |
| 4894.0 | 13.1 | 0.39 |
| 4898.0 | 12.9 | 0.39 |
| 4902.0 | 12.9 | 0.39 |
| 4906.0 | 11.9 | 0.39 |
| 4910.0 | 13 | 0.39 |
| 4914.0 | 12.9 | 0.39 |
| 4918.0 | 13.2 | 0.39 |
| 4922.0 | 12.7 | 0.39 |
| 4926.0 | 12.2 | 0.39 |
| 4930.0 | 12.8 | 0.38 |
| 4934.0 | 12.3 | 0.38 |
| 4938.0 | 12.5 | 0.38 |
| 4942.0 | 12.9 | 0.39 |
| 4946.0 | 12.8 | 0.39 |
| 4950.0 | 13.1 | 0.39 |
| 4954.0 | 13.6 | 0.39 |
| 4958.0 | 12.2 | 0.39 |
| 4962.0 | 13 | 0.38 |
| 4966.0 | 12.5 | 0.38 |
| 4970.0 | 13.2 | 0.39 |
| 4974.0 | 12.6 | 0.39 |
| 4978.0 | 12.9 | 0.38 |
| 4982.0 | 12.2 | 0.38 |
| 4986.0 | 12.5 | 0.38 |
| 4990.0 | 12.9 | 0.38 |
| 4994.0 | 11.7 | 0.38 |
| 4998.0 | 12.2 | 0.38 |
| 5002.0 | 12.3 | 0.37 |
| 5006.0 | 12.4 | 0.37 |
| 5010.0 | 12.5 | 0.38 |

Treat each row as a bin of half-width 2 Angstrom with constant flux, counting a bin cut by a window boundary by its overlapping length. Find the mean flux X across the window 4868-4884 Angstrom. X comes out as 12.8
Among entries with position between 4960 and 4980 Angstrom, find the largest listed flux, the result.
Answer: 13.2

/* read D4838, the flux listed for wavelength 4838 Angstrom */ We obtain 12.6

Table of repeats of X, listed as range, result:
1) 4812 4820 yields 13.1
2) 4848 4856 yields 12.5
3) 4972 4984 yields 12.6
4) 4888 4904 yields 12.9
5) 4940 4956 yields 13.1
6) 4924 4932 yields 12.5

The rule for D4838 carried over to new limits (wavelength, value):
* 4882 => 13.3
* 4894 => 13.1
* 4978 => 12.9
